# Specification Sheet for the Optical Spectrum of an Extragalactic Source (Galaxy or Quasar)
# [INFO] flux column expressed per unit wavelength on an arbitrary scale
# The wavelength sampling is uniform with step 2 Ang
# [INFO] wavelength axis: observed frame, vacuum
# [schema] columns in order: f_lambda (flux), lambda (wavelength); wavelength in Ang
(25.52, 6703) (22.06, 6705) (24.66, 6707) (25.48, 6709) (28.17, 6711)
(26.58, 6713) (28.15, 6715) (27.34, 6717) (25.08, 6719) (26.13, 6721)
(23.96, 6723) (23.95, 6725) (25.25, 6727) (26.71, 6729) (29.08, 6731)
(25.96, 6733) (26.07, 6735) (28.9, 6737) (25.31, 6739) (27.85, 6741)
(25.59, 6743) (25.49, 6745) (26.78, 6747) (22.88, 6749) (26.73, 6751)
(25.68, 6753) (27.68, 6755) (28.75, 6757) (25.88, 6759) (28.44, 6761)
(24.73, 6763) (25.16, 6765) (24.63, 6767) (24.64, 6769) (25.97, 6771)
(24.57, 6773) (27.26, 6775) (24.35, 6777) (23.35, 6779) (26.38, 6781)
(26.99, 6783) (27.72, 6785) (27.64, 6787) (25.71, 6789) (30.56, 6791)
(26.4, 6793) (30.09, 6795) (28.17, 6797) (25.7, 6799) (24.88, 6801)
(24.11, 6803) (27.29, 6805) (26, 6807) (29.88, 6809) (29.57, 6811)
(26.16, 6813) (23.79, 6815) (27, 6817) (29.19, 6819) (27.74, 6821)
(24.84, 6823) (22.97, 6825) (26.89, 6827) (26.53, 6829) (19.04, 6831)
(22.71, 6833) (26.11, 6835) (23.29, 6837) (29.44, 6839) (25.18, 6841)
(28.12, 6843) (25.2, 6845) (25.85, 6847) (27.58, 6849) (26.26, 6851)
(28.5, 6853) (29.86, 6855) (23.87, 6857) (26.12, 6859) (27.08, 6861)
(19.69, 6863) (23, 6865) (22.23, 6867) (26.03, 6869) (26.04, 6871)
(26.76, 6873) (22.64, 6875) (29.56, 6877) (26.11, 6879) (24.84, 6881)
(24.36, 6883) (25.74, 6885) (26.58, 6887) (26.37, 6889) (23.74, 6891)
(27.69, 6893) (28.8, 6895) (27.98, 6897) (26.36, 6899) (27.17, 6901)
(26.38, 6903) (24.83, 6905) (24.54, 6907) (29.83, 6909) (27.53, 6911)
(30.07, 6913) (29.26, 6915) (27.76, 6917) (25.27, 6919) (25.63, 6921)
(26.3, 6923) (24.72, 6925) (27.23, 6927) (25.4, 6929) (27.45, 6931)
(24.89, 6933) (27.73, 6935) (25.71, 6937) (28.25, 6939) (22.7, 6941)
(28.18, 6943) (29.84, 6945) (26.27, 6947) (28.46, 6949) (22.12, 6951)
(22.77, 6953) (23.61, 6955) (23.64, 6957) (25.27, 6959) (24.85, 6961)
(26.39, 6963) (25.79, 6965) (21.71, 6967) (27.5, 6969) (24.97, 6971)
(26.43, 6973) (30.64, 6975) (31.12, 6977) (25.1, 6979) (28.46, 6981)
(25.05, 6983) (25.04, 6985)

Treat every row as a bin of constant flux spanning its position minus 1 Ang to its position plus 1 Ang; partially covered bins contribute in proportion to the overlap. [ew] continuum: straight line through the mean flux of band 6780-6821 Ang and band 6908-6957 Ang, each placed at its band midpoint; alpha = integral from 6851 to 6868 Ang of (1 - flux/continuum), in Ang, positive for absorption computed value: 1.1 Ang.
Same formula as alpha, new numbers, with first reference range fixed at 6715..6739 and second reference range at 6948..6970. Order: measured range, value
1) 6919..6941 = -1.1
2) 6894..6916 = -2.1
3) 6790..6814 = -1.5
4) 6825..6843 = 0.4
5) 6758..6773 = 0.3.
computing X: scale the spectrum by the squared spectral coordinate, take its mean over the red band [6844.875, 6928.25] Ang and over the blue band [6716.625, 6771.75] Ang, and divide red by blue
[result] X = 1.05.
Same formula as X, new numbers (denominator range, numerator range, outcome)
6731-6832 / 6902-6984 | 1.05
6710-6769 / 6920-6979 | 1.05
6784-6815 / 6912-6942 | 1.01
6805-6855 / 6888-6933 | 1.04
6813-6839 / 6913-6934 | 1.08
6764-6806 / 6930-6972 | 1.02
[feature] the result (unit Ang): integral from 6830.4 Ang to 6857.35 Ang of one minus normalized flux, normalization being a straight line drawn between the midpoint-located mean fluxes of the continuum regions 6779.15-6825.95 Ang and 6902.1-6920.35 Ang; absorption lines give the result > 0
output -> 1.1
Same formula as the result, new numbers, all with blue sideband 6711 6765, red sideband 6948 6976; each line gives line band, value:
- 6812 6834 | 0.7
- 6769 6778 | 0.3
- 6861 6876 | 1.0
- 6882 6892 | 0.1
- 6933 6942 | -0.2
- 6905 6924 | -1.3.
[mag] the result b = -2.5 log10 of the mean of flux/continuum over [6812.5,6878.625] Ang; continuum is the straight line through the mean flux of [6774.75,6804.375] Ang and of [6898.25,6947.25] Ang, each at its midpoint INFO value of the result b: 0.04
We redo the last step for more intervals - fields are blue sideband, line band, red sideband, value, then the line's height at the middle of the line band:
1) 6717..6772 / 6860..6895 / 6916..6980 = 0.03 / 26.1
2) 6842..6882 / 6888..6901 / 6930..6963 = -0.04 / 25.8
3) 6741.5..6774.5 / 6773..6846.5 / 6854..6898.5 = -0.02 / 25.8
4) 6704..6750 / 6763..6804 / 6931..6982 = -0.01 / 26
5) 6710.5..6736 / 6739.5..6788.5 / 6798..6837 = 0.00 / 26.1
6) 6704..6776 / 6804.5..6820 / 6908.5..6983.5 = -0.05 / 26.2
